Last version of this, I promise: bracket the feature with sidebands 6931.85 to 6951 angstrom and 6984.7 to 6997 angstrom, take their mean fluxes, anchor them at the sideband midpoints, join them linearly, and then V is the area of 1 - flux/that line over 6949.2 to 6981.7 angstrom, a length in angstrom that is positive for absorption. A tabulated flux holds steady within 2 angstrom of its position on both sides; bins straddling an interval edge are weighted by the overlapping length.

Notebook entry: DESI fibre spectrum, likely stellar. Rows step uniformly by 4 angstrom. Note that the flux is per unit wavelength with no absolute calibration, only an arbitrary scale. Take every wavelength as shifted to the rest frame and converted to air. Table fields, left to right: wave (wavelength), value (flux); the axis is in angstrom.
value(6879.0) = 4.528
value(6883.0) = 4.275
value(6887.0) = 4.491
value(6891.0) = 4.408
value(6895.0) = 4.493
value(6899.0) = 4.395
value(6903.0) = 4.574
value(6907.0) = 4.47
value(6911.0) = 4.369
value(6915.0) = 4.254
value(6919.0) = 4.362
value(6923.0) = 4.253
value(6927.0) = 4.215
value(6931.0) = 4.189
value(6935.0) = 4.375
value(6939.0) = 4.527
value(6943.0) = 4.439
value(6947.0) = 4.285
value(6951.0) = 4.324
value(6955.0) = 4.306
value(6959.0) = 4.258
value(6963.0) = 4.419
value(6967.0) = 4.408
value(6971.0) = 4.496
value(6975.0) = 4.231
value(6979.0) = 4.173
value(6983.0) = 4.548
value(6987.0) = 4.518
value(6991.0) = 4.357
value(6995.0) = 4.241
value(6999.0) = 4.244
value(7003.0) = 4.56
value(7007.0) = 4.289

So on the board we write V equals 0.4 angstrom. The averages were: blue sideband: 4.38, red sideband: 4.38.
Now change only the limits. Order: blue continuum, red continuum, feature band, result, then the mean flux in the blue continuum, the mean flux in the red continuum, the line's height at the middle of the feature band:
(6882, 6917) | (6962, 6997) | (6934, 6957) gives 0.09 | 4.42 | 4.38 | 4.39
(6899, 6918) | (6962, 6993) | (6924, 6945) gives 0.29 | 4.41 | 4.39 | 4.4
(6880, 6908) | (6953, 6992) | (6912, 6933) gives 0.76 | 4.45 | 4.37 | 4.42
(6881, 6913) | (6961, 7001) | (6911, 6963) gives 0.93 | 4.43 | 4.36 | 4.4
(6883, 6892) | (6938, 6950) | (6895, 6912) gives -0.20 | 4.42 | 4.4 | 4.41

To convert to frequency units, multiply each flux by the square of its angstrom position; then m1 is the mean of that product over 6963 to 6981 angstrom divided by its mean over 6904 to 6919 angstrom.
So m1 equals 1.01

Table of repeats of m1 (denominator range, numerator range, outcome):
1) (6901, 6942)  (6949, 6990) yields 1.02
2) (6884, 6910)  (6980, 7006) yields 1.01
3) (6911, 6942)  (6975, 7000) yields 1.02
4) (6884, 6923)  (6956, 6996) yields 1.01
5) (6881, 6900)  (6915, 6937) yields 0.98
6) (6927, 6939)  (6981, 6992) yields 1.06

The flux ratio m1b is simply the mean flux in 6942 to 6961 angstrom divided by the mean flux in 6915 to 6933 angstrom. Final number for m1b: 1.0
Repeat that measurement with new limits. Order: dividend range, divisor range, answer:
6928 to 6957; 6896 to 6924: 0.99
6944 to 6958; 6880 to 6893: 0.98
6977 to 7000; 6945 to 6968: 1.00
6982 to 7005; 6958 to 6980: 1.01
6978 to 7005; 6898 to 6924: 1.00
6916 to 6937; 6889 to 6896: 0.96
